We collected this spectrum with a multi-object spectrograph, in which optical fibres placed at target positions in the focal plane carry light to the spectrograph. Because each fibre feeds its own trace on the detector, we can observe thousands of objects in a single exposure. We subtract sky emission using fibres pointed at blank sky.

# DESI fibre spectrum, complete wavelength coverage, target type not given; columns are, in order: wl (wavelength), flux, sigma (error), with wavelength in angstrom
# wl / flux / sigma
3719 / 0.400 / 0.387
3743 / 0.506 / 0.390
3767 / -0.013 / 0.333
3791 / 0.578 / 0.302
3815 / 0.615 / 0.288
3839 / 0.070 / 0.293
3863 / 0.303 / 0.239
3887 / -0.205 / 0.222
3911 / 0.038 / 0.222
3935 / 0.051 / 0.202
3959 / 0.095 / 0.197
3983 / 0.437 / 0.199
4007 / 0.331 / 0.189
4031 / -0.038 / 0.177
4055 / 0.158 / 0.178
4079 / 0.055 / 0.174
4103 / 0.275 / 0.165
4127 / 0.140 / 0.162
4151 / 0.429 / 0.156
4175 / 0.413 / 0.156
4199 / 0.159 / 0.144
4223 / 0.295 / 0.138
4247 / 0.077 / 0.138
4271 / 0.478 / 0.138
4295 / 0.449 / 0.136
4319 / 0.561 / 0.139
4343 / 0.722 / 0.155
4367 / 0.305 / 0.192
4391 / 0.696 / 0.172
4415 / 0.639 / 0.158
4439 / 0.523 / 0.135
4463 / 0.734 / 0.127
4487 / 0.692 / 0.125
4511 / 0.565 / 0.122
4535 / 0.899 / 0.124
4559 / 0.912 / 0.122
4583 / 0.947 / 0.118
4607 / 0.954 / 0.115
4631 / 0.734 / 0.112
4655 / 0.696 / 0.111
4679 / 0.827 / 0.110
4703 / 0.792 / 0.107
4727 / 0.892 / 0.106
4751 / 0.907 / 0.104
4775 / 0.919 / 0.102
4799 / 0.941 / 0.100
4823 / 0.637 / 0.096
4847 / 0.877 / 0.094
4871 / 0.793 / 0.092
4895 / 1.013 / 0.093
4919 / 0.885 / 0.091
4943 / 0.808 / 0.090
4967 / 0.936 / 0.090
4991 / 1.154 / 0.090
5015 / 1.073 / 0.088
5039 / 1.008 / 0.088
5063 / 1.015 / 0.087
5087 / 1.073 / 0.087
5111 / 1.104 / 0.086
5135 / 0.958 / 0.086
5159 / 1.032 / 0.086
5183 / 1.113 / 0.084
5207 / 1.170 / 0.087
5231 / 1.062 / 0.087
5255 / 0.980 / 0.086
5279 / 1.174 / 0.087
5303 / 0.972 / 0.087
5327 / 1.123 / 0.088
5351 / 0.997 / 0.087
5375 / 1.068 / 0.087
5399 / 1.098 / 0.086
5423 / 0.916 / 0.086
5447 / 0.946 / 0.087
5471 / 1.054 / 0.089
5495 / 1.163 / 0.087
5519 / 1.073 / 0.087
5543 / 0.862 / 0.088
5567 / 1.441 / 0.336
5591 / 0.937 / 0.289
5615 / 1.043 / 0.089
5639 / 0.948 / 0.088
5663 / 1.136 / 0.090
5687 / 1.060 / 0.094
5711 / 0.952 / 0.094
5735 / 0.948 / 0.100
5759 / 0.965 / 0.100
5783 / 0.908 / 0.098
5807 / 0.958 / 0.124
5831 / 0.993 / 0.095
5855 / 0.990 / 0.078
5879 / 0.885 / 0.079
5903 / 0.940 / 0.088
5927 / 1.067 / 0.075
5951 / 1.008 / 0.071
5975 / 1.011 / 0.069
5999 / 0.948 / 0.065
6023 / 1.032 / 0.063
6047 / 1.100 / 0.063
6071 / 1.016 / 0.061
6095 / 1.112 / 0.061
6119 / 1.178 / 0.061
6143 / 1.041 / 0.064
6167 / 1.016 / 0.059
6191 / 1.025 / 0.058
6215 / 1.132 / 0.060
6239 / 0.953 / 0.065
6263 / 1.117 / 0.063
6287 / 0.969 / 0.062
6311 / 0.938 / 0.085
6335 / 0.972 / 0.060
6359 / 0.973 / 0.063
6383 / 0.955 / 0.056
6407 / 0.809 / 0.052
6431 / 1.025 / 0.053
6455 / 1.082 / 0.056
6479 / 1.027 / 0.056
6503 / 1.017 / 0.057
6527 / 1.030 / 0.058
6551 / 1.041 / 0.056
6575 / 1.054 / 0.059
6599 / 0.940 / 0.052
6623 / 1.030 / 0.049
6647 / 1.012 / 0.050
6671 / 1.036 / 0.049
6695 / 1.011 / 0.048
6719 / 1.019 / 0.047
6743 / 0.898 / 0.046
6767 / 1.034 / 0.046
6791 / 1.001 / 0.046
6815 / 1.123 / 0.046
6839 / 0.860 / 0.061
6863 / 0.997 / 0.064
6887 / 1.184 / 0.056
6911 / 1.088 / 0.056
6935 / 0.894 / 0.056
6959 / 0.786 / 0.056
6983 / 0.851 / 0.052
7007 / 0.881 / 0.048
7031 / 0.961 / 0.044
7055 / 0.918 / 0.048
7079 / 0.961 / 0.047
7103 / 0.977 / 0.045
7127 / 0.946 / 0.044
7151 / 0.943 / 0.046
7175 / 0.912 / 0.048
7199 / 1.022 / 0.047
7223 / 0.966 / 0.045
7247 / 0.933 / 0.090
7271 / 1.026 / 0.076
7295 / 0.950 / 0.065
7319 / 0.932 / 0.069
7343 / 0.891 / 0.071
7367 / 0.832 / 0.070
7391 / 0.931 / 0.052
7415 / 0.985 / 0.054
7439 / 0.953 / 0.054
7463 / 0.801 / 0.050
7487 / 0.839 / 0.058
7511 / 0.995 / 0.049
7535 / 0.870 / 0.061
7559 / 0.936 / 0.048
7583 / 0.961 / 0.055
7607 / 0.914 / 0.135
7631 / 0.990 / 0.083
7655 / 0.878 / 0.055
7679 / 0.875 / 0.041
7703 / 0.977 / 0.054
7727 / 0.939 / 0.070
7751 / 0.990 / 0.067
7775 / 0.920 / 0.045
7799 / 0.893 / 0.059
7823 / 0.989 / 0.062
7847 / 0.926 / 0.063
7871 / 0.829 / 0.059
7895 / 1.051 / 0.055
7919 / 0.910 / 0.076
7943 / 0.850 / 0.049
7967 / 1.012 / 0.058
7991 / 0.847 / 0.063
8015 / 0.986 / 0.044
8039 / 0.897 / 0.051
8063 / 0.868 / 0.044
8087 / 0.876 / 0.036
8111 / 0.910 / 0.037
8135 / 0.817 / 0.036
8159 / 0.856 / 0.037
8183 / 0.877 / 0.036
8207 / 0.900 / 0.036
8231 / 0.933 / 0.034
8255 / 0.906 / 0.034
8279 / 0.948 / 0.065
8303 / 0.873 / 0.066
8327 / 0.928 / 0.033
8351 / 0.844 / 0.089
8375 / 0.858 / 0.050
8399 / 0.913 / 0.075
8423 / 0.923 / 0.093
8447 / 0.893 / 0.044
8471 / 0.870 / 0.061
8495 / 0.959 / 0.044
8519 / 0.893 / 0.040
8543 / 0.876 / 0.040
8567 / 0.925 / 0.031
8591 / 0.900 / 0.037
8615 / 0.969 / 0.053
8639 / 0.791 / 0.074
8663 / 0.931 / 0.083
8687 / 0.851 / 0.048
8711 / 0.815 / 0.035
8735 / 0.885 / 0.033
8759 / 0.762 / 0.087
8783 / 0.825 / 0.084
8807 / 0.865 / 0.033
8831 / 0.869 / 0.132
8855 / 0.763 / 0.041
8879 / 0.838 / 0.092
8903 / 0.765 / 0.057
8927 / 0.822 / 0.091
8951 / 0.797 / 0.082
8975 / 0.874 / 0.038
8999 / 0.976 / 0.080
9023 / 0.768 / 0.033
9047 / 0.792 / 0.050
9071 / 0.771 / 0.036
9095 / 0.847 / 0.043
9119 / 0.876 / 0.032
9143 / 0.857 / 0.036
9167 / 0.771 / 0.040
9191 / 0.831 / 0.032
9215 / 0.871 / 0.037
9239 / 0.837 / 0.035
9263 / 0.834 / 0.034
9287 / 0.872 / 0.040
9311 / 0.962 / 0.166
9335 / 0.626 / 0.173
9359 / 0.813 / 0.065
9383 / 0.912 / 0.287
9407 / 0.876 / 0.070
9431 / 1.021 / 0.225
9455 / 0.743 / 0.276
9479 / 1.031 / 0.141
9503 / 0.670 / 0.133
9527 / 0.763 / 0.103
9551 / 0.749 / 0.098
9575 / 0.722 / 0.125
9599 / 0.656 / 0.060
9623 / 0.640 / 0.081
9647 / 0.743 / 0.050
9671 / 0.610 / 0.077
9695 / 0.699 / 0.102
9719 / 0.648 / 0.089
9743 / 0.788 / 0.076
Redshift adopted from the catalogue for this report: 0.14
